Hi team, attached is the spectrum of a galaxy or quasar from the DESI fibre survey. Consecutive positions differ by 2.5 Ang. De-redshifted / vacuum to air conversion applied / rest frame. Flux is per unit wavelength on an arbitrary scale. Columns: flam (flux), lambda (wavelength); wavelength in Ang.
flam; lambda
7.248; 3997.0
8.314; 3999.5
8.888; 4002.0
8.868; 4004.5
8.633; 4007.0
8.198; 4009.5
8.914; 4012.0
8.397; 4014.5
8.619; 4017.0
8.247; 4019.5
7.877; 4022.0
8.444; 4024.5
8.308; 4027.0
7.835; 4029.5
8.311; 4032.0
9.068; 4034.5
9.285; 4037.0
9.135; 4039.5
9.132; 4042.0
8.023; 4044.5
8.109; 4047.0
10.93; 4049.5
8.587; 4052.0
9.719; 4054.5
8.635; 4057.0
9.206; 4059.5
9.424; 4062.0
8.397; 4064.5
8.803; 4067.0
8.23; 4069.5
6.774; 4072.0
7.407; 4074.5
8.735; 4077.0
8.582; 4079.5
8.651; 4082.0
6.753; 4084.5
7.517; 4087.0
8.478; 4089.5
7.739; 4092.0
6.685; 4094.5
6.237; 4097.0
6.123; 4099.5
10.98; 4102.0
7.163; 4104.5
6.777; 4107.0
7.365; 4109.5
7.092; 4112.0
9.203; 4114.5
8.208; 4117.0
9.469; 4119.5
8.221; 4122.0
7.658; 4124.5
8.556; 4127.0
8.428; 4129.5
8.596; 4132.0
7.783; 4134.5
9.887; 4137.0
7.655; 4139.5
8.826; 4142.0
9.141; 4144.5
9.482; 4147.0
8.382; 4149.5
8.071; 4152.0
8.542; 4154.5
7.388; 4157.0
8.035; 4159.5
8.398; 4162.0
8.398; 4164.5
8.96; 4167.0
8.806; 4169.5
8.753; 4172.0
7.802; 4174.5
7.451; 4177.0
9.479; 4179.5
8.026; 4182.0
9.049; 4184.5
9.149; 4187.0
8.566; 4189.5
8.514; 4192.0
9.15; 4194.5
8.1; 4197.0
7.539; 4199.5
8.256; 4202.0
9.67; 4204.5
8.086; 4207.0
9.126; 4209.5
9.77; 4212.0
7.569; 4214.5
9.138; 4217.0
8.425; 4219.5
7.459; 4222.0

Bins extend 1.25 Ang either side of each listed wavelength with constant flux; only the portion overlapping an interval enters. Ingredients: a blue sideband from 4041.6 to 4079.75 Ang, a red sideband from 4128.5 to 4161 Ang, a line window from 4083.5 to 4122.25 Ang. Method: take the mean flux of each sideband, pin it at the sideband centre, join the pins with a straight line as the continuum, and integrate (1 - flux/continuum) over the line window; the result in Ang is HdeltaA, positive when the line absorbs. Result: 3.7 Ang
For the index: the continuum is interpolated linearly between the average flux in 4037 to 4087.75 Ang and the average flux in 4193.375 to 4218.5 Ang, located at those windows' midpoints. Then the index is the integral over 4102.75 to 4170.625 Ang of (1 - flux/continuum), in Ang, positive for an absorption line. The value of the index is 2.12 Ang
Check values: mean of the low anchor 8.57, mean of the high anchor 8.64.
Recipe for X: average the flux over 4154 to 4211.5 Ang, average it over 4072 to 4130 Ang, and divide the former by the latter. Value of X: 1.08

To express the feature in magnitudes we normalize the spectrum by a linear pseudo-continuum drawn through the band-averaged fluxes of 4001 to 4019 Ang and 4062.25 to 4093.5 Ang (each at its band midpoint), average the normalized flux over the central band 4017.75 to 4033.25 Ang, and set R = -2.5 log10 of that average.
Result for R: 0.04 mag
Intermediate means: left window 8.63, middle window 8.18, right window 8.04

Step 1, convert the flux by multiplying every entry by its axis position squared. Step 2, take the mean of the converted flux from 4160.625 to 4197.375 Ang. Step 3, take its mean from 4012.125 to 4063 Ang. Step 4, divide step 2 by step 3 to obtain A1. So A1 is 1.0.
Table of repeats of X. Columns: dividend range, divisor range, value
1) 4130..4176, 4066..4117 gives 1.09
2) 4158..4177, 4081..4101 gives 1.15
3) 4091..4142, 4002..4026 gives 0.94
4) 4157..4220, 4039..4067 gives 0.95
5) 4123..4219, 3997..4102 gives 1.02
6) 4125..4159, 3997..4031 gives 1.01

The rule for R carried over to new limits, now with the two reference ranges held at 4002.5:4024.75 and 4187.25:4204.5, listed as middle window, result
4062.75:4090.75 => 0.06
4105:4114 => 0.17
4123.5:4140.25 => 0.01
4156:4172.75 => 0.01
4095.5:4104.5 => 0.11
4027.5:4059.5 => -0.05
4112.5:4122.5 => -0.03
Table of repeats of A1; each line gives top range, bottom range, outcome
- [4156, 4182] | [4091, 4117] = 1.14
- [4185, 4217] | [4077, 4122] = 1.16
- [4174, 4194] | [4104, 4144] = 1.07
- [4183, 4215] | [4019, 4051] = 1.08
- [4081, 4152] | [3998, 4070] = 0.97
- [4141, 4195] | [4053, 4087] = 1.07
